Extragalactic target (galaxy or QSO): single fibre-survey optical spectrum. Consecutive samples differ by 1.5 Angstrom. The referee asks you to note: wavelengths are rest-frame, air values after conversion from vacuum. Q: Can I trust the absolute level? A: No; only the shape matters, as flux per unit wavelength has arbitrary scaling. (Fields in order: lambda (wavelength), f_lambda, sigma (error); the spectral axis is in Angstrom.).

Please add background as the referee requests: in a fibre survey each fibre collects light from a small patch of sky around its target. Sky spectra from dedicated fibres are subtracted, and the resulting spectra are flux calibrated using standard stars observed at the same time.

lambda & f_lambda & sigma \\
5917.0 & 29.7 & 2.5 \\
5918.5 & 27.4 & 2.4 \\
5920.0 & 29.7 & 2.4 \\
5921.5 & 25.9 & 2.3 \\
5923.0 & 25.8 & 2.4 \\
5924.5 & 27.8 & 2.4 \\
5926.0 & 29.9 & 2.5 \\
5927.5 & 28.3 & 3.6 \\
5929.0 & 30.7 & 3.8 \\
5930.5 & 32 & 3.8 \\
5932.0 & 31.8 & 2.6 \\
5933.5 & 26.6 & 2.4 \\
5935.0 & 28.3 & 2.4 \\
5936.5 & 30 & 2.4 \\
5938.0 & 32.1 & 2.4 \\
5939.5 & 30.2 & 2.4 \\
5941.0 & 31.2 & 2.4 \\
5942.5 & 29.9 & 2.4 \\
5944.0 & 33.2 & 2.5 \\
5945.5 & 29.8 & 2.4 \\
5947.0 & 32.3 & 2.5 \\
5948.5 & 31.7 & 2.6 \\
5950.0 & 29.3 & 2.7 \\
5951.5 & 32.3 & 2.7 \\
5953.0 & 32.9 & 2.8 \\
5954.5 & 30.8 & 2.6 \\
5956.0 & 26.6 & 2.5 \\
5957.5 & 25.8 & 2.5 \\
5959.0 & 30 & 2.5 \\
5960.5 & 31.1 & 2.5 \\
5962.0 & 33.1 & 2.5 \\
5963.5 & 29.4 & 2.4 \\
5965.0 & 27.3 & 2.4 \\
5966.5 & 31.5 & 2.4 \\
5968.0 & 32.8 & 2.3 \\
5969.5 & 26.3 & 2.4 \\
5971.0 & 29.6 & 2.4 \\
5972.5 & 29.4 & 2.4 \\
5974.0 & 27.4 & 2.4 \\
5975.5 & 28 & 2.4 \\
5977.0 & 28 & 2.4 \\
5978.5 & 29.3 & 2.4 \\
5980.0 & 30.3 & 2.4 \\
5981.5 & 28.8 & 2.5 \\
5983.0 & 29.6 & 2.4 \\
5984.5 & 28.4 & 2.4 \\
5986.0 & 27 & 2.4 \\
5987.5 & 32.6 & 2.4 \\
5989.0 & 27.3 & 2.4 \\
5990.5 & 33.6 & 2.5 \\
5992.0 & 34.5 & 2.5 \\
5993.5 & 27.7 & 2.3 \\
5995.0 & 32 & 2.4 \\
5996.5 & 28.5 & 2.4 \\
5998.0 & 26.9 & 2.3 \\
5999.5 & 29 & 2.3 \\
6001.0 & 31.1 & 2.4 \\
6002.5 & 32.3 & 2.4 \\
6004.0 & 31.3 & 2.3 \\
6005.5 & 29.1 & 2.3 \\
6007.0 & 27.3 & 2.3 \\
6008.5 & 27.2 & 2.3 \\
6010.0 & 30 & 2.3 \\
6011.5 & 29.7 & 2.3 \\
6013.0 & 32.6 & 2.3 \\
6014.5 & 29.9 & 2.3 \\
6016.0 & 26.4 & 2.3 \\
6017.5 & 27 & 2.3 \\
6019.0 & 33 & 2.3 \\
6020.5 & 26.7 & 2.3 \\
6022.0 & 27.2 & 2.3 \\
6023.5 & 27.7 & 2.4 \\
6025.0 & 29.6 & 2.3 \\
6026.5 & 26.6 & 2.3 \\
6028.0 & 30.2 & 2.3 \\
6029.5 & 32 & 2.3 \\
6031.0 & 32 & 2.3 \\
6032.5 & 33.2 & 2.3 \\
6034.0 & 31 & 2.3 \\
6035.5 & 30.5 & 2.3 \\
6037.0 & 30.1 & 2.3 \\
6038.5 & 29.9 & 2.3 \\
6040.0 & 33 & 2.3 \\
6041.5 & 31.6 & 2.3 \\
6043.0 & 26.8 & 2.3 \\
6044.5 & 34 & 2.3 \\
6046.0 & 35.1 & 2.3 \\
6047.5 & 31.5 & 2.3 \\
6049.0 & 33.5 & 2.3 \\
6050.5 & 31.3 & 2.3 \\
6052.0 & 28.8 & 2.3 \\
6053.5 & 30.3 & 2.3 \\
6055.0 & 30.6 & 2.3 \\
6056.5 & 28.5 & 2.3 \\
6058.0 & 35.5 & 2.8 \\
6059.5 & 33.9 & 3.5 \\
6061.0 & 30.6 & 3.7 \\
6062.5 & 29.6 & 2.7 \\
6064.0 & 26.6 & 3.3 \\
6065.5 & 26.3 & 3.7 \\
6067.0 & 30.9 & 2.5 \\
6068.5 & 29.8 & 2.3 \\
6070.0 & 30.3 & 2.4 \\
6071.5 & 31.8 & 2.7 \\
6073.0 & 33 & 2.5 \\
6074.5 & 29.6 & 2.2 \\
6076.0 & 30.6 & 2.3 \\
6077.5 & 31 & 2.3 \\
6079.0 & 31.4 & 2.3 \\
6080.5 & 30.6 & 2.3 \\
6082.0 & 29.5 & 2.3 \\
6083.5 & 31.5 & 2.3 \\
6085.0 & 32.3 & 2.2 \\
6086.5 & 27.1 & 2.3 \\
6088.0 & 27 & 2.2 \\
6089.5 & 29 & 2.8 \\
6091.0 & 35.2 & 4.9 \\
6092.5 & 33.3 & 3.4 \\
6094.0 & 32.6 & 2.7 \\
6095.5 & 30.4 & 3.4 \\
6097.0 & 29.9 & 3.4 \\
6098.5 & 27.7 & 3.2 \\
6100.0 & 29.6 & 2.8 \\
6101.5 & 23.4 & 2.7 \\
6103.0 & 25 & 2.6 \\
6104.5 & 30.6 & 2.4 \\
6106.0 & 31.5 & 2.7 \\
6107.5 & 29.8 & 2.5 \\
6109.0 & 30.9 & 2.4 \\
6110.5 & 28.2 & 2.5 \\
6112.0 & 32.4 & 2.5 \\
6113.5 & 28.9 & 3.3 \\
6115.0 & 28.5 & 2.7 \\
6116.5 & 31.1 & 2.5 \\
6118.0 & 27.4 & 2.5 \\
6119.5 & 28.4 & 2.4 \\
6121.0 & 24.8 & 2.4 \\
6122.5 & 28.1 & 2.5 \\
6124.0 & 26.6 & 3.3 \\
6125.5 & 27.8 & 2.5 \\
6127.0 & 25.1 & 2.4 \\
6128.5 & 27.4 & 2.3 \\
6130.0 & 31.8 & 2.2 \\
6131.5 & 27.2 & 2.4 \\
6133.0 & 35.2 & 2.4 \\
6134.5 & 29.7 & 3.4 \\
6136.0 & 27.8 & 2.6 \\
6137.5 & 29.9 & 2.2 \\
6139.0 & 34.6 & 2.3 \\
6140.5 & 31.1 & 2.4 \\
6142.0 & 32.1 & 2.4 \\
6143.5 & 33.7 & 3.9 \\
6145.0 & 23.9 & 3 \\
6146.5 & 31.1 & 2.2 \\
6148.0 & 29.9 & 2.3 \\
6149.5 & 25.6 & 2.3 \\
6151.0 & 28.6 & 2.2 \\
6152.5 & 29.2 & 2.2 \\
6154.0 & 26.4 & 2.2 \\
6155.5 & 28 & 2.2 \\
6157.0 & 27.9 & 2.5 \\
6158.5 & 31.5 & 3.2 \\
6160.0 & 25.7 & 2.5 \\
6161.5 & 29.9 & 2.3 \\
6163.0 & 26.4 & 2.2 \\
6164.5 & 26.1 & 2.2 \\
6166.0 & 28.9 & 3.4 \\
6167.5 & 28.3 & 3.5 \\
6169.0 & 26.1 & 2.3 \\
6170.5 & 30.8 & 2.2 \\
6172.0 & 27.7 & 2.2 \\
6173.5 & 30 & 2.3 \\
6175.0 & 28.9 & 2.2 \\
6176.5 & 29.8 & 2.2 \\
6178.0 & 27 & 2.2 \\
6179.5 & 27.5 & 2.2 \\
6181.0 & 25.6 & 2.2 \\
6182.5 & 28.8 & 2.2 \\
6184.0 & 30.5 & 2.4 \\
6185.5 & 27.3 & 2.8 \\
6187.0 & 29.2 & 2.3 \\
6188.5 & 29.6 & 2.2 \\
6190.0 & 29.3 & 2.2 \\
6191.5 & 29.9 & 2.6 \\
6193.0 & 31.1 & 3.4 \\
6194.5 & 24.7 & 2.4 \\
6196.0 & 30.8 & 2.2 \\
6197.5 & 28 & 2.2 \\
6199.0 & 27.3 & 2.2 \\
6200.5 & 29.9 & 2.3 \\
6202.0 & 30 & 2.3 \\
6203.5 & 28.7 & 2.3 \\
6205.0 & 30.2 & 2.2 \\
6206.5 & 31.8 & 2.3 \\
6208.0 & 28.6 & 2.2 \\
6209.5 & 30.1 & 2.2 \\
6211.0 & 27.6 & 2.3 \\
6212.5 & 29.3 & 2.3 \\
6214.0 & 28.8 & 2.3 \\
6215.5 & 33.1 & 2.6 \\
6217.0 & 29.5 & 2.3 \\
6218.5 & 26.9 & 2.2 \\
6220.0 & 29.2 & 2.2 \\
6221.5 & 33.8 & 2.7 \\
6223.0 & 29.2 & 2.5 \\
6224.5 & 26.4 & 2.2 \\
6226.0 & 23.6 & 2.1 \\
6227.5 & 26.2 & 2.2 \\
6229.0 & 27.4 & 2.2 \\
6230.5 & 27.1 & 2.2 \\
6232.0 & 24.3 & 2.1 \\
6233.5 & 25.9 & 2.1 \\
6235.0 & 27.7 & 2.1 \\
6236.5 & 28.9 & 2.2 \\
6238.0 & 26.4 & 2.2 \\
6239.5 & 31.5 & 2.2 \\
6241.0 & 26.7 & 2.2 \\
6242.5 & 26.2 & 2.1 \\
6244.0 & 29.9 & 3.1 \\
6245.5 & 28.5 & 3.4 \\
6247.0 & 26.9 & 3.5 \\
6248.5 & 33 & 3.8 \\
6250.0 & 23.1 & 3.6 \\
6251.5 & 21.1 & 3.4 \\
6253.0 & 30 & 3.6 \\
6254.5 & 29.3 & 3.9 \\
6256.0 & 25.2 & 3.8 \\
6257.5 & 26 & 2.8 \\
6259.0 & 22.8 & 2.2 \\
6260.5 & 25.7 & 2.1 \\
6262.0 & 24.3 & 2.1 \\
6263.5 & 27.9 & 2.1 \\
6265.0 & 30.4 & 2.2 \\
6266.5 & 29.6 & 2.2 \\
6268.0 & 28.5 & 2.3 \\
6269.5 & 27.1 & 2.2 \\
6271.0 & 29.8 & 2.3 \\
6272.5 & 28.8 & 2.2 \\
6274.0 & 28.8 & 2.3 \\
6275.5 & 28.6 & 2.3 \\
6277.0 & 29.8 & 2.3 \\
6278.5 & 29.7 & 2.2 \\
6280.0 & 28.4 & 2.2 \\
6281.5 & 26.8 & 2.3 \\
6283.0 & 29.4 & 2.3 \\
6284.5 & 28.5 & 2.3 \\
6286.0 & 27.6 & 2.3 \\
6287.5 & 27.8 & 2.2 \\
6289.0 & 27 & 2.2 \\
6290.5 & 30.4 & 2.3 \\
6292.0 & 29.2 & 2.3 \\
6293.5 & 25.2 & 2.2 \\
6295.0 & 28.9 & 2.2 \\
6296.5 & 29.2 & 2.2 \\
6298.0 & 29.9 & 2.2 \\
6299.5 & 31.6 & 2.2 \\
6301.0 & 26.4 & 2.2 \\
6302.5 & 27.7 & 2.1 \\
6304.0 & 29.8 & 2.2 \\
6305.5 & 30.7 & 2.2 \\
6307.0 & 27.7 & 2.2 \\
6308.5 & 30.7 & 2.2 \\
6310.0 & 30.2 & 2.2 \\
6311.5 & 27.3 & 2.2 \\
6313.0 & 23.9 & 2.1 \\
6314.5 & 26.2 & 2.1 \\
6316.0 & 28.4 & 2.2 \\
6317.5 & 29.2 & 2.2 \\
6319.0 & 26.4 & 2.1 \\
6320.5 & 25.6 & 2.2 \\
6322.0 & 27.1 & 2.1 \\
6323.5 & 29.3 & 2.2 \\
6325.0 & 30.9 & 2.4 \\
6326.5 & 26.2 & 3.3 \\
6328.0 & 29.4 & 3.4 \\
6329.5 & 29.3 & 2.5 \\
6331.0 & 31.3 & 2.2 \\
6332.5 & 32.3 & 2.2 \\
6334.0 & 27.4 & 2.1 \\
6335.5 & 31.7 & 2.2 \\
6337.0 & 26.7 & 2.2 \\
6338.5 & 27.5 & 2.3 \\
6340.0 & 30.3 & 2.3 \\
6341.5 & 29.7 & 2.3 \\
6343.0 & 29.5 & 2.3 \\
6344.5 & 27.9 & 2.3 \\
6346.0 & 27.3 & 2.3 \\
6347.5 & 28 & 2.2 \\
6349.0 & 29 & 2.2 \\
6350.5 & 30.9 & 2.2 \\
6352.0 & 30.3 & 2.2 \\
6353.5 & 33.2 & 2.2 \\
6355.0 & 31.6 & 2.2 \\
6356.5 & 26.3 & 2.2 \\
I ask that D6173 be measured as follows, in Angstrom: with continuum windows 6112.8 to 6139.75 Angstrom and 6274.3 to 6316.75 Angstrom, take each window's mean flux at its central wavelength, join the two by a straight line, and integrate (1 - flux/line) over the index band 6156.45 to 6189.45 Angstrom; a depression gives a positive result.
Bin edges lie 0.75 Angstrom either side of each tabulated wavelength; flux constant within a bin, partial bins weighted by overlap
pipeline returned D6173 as 0.5 Angstrom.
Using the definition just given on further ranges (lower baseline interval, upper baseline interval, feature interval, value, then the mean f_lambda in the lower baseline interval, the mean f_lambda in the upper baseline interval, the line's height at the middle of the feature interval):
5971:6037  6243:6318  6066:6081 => -0.8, 29.6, 28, 29.2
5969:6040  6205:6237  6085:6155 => -0.8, 29.6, 28.4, 28.9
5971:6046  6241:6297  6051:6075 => -0.8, 29.8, 27.8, 29.4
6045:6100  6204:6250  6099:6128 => 1.7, 30.7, 28.4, 30.1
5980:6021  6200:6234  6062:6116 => -1.2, 29.6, 28.6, 29.2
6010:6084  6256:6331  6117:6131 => 1.0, 30.5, 28.2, 29.7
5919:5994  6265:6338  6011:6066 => -1.7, 29.8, 28.6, 29.5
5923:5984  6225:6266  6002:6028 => 0.2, 29.8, 26.9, 29.2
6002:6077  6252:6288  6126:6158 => -0.1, 30.3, 27.9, 29.2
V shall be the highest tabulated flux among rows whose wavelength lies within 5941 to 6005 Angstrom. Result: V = 34.5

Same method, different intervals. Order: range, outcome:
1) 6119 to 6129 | 28.4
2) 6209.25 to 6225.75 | 33.8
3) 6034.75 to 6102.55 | 35.5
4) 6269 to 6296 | 30.4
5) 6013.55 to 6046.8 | 35.1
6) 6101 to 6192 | 35.2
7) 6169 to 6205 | 31.1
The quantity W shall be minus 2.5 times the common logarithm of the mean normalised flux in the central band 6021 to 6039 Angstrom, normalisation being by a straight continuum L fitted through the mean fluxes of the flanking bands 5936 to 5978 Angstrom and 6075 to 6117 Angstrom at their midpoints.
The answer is 0.00 mag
